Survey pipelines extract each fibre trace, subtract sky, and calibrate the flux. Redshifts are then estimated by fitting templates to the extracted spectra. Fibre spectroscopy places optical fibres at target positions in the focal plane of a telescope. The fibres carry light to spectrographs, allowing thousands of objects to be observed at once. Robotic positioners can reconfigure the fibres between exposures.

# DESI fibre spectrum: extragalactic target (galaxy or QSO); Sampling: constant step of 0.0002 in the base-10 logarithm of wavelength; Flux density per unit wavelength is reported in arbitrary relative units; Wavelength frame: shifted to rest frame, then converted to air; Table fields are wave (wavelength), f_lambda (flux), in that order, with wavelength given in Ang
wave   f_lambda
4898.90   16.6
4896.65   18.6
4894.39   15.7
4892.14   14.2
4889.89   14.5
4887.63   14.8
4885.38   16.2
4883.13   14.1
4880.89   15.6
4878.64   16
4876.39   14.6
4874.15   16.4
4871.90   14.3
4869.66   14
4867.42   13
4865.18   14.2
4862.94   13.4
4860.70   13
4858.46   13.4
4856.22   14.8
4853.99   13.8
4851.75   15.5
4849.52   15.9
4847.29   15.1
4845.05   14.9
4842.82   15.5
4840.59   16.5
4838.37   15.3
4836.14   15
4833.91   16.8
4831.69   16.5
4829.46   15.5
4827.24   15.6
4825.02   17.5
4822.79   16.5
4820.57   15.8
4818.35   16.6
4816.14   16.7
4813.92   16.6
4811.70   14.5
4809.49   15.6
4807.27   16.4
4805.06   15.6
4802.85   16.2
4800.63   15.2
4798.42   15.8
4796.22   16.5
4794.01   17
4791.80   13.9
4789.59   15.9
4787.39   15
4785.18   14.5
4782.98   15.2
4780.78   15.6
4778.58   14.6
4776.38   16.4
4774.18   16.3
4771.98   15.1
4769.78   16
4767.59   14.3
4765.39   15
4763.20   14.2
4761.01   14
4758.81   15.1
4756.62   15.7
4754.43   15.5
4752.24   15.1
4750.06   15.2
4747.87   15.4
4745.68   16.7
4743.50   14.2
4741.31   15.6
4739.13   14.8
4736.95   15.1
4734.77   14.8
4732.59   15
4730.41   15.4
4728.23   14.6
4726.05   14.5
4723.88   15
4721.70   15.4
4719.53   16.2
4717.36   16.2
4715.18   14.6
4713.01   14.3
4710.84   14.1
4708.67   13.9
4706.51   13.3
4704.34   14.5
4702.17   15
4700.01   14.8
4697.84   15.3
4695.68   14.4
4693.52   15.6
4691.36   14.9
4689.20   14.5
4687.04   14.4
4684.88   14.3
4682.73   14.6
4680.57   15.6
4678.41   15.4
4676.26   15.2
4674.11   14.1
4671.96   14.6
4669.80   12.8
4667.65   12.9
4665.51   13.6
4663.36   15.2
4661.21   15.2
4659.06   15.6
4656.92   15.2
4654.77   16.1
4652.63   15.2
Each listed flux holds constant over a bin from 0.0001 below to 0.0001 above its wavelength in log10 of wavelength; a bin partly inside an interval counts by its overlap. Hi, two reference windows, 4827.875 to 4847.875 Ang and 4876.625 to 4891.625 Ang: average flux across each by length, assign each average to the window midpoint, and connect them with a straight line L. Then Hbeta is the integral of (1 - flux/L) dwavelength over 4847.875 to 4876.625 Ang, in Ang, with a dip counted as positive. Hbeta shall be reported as 2.0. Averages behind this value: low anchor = 15.7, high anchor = 15.1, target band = 14.3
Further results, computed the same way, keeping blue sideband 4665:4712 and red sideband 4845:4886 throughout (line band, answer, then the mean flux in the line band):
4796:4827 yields -3.2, 16.1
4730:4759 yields -1.5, 15.3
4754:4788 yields -1.5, 15.2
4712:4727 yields -0.7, 15.2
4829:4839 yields -0.9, 15.9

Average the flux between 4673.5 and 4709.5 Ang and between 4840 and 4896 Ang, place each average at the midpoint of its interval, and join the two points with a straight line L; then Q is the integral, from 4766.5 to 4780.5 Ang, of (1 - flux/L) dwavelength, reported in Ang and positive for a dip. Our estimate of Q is -0.7 Ang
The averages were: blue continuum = 14.7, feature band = 15.5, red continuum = 14.8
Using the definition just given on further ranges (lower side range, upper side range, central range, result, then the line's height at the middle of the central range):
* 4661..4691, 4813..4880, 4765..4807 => -1.45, 15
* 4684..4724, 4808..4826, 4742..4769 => 0.65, 15.4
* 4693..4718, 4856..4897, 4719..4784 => -2.45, 14.6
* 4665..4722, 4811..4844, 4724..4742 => 0.10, 15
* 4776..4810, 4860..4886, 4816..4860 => -1.76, 15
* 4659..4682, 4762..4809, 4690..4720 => 0.07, 14.8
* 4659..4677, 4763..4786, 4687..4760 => -0.99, 14.8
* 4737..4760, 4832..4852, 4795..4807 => -0.31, 15.5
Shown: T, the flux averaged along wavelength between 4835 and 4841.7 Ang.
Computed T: 15.6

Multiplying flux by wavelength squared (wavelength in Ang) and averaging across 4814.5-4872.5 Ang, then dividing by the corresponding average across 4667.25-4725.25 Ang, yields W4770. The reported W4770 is 1.1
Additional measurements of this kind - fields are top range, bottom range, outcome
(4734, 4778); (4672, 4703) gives 1.05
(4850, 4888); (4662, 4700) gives 1.08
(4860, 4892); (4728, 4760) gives 1.01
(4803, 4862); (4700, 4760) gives 1.08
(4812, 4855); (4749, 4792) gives 1.07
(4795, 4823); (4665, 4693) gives 1.17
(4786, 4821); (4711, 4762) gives 1.08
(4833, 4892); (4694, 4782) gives 1.04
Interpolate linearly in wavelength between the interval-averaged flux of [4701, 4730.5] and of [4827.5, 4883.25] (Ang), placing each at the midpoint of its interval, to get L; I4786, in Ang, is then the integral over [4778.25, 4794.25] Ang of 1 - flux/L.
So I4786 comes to -0.3 Ang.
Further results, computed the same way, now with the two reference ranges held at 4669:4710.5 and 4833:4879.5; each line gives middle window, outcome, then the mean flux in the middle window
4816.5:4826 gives -1.18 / 16.6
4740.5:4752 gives -0.57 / 15.4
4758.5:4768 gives 0.13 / 14.5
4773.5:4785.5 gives -0.61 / 15.5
